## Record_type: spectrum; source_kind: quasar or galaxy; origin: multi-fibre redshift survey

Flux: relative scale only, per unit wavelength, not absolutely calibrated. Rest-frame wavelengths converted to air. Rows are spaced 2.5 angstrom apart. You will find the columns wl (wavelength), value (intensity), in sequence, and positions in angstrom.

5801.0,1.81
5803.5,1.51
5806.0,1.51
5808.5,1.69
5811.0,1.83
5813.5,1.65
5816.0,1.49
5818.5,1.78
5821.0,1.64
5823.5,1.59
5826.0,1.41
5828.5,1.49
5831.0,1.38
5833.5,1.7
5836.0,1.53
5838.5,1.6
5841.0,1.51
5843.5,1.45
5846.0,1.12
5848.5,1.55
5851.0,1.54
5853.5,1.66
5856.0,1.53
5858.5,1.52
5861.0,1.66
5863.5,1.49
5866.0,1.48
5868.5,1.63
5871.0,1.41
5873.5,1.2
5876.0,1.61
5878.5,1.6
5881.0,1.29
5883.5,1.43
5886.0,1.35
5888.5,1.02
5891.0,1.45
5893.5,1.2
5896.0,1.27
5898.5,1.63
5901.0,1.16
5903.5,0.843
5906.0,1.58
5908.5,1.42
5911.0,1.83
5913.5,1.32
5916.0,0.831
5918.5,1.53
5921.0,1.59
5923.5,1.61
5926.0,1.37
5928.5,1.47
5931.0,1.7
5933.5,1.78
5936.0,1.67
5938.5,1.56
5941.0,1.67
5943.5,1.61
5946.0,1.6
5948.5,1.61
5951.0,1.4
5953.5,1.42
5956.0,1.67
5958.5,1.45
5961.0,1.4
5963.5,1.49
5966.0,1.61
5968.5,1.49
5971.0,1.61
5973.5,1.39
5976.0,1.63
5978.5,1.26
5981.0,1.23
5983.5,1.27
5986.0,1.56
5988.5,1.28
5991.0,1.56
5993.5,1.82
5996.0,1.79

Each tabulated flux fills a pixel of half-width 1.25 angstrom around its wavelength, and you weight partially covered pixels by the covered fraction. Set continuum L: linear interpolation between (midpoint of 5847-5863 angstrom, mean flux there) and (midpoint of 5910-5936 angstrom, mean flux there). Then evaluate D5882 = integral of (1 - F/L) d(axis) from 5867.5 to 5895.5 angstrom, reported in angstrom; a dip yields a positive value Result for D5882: 3.0 angstrom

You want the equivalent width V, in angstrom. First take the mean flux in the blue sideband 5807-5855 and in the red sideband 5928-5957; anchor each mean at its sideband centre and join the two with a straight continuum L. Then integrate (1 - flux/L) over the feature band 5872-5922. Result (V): 7.13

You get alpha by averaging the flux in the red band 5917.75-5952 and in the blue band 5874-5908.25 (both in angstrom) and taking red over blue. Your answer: 1.2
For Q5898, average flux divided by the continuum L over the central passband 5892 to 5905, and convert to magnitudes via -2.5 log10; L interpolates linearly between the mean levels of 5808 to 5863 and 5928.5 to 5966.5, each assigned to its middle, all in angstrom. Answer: 0.26 mag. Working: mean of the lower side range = 1.56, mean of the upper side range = 1.57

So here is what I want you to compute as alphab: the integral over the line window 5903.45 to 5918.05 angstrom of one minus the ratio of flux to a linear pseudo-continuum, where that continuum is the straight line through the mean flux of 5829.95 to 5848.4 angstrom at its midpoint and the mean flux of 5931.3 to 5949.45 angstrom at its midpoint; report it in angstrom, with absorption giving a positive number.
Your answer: 2.2 angstrom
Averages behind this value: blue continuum 1.48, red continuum 1.65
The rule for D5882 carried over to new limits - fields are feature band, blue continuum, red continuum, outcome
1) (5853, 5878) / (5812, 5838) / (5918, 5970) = 0.8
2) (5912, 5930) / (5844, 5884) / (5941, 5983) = 1.1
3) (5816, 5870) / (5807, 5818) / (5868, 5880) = 1.3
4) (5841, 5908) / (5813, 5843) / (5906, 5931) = 4.3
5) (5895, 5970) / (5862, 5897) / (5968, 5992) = -4.2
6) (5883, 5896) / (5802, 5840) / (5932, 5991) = 2.3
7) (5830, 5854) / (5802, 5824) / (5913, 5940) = 1.5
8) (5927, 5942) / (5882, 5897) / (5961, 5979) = -2.5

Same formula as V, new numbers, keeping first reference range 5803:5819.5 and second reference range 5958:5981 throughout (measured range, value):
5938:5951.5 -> -0.8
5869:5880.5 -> 0.8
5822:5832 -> 0.9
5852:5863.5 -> 0.1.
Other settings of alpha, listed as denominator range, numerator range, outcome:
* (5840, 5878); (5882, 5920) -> 0.89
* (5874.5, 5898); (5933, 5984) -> 1.11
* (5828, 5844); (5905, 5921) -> 0.94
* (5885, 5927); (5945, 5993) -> 1.09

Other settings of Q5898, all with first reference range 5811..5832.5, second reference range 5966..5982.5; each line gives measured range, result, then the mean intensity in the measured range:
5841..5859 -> 0.05 mag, 1.48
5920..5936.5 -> -0.08 mag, 1.6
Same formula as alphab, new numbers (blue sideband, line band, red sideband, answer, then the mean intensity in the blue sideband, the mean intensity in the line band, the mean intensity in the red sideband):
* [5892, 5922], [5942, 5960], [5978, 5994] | -1.97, 1.35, 1.54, 1.41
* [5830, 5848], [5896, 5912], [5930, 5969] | 1.45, 1.47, 1.39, 1.57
